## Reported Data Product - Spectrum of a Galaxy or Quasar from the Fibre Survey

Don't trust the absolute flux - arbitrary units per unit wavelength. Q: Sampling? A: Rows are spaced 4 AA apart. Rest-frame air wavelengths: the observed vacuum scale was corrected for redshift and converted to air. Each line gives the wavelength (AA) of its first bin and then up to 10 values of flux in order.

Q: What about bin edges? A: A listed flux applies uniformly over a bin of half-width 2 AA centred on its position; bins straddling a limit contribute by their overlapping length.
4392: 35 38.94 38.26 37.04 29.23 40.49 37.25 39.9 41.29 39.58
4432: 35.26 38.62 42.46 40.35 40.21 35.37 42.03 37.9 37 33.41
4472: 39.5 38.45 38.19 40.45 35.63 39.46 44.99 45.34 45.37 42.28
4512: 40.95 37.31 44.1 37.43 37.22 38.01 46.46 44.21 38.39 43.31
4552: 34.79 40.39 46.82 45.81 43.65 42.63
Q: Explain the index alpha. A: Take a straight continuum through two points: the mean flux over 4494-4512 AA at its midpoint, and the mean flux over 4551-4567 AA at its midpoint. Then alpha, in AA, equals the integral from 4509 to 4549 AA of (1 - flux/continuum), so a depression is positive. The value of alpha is 2.4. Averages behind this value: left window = 44.1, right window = 42.5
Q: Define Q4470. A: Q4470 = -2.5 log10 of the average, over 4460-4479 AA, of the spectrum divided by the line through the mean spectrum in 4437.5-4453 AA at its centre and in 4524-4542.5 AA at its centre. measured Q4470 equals 0.08 mag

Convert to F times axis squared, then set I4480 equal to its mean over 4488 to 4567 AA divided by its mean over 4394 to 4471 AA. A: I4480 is 1.1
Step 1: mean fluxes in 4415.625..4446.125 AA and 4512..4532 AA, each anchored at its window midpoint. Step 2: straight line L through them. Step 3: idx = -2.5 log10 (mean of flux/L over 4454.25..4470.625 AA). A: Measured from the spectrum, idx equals 0.05 mag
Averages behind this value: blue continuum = 39.5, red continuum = 39.1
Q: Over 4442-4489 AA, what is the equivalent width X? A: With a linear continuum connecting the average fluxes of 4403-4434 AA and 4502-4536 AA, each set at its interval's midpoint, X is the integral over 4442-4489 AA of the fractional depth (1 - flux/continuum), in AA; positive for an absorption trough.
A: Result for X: 0.9 AA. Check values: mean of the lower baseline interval 37.5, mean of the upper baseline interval 40.7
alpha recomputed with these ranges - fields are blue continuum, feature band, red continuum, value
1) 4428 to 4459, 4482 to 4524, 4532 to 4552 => -0.7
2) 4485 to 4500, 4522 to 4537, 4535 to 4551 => 0.9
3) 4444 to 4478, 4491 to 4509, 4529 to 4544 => -1.7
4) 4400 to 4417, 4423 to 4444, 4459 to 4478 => -1.6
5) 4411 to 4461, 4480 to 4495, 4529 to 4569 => 0.6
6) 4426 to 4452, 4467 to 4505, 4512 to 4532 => -1.0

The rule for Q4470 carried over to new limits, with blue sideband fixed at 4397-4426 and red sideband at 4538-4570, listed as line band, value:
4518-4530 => 0.04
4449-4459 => 0.01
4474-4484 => 0.03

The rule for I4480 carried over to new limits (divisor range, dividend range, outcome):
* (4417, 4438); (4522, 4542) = 1.10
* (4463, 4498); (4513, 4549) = 1.08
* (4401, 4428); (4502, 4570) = 1.16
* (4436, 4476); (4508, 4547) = 1.08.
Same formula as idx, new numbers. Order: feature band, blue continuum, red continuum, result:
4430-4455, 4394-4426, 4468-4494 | -0.024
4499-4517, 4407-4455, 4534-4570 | -0.031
